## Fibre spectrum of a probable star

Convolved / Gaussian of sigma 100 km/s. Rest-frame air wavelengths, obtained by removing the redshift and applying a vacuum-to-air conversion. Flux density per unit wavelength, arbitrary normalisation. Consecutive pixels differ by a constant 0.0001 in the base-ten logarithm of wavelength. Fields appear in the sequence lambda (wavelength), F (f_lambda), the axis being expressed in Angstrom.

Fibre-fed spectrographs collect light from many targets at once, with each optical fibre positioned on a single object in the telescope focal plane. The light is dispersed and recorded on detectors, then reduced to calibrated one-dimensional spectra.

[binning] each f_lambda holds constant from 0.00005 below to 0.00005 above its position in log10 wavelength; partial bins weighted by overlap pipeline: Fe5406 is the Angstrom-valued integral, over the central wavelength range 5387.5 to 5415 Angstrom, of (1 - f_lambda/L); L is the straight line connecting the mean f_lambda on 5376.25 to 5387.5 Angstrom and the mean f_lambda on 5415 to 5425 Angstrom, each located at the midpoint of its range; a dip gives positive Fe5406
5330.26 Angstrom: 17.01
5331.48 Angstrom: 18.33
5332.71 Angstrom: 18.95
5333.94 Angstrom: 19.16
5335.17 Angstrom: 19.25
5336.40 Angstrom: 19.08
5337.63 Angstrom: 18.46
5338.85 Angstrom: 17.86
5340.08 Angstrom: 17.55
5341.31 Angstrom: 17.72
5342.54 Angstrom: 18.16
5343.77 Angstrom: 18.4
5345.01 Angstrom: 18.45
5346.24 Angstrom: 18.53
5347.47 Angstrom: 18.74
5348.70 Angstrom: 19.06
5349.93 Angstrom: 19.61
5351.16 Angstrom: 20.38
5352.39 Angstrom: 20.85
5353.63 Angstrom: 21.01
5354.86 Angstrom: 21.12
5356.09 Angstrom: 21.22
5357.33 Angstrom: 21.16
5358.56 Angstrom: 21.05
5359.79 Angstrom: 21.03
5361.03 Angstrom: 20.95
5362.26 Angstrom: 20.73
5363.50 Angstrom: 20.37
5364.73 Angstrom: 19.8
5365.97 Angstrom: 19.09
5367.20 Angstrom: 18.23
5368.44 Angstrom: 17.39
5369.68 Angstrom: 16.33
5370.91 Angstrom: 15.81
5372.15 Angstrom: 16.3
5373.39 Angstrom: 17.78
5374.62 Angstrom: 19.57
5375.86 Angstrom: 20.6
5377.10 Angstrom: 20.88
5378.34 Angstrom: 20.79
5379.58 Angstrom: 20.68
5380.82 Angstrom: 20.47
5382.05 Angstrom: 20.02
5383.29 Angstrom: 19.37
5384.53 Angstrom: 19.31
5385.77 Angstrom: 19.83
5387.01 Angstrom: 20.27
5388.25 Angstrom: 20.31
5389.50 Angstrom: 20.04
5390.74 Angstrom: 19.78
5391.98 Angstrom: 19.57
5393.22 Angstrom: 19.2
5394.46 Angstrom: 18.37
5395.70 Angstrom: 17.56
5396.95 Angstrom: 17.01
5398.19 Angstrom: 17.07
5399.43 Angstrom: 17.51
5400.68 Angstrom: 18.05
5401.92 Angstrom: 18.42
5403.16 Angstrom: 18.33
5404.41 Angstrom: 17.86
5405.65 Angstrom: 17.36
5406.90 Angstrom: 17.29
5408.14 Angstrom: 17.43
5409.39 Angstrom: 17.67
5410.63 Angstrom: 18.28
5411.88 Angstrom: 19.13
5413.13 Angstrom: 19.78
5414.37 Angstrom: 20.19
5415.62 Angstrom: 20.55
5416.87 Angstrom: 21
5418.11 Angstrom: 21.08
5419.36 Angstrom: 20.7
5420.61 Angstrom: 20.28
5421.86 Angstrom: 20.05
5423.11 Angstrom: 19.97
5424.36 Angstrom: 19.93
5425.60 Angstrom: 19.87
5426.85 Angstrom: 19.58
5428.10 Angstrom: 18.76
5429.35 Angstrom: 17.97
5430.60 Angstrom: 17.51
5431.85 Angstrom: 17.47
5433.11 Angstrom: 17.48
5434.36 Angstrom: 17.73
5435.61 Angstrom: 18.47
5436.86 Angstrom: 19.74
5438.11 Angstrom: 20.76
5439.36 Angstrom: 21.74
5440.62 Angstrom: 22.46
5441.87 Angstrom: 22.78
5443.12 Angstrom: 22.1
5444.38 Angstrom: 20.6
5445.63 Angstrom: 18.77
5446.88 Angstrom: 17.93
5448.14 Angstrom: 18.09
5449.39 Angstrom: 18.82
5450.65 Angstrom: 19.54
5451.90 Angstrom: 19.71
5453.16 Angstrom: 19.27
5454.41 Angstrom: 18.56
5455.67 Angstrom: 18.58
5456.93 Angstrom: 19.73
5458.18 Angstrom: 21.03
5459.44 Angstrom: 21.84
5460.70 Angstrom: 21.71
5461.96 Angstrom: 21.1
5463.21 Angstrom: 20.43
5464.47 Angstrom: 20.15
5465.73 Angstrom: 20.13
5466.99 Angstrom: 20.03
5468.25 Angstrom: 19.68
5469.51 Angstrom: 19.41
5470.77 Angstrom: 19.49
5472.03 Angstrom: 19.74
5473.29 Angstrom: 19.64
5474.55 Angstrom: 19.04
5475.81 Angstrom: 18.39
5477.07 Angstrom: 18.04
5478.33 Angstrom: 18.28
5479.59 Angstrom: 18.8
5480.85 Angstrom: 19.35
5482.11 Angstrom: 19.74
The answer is 2.5 Angstrom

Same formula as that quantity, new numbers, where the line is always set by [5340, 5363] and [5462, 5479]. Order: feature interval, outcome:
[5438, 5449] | -0.55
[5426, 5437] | 0.74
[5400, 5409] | 0.85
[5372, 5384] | -0.02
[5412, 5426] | -0.46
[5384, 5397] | 0.27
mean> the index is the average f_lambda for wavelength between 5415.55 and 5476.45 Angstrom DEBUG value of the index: 19.8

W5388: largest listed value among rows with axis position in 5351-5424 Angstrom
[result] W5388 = 21.22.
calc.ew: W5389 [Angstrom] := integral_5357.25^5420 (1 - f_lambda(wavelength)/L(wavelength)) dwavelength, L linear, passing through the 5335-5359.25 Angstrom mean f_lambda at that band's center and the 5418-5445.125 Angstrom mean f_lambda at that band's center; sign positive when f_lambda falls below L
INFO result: 1.5 Angstrom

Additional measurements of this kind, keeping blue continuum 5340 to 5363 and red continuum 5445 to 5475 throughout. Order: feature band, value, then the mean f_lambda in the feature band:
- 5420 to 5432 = 0.3 Angstrom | 19.2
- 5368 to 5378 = 0.8 Angstrom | 18.2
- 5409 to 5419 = 0.0 Angstrom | 19.8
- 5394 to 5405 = 1.1 Angstrom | 17.8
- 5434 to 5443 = -0.4 Angstrom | 20.7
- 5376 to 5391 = -0.3 Angstrom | 20.2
